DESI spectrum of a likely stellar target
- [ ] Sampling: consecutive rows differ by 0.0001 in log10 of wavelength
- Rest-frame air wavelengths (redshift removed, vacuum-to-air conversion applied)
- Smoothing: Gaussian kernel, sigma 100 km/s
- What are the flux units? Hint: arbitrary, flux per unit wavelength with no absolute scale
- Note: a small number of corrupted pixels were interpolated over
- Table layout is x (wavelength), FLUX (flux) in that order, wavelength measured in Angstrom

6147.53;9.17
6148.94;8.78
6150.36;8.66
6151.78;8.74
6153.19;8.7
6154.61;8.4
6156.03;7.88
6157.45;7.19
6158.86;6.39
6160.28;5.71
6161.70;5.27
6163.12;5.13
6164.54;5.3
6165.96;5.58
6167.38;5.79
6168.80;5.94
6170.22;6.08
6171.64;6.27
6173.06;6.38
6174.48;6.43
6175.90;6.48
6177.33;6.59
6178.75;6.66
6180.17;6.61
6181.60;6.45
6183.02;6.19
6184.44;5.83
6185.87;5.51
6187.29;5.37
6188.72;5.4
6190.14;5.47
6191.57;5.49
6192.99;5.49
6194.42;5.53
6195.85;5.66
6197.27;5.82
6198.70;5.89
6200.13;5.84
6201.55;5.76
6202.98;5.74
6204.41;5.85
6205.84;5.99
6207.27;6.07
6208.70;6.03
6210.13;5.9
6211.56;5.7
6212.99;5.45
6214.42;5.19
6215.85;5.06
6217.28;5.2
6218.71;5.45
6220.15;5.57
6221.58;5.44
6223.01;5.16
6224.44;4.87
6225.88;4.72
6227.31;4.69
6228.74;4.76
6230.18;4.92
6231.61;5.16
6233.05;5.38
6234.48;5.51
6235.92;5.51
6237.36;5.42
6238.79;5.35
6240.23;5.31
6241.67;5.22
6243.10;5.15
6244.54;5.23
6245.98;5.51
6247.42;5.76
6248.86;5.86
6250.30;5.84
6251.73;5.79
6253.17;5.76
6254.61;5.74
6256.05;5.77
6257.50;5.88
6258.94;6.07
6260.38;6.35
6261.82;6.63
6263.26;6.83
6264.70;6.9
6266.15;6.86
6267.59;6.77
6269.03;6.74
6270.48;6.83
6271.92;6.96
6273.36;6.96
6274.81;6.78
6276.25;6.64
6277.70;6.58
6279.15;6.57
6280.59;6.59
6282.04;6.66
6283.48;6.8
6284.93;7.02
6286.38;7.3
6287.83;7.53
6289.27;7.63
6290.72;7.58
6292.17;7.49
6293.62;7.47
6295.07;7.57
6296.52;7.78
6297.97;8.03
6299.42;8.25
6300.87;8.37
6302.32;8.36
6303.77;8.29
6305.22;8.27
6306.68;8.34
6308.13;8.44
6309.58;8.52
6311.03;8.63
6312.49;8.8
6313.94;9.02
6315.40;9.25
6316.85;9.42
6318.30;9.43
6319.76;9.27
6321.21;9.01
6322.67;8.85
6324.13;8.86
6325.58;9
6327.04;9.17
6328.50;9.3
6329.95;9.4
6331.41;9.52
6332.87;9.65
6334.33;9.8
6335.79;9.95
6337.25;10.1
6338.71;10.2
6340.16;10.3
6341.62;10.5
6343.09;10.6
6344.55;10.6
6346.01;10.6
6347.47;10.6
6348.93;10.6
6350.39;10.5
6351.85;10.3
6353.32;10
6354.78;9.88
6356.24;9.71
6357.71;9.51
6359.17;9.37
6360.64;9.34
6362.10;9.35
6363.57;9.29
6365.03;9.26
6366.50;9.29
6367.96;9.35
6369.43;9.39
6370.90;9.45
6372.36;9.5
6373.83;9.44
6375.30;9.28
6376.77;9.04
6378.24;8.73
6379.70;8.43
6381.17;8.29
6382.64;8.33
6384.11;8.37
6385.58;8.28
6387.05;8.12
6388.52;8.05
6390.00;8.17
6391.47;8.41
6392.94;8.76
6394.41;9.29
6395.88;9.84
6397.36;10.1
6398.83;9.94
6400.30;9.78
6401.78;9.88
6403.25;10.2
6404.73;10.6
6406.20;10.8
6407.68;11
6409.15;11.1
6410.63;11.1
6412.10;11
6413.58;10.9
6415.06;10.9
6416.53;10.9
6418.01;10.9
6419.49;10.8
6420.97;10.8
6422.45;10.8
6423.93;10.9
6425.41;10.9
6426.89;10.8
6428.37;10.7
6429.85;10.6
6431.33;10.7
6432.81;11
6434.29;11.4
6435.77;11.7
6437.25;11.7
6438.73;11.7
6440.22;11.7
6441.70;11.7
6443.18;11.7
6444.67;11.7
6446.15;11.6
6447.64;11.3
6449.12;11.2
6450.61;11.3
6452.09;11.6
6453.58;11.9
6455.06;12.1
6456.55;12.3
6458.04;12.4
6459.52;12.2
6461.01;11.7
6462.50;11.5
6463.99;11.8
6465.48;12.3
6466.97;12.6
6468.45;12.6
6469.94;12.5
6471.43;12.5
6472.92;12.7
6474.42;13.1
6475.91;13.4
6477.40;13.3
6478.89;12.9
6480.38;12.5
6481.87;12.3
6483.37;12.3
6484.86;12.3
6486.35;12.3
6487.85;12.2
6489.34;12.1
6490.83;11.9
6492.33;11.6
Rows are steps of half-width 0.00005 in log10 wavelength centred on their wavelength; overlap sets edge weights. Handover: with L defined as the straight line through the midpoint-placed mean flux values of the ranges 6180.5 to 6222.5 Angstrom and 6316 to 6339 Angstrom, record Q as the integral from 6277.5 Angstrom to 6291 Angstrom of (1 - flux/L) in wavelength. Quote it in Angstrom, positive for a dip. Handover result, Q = 1.8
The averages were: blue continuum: 5.67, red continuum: 9.42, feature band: 7.03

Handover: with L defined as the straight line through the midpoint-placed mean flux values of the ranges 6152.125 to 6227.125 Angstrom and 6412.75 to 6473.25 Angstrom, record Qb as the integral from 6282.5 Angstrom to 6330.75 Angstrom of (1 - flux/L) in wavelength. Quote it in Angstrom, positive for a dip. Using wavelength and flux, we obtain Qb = 0.9 Angstrom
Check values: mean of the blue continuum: 5.92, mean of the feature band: 8.37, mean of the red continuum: 11.5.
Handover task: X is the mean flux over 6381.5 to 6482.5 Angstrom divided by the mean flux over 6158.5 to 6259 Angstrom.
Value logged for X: 2.0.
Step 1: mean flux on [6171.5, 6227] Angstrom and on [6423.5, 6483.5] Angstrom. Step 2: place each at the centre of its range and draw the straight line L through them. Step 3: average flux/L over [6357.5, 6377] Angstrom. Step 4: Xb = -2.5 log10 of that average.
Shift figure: 0.05 mag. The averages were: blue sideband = 5.74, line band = 9.35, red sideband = 11.9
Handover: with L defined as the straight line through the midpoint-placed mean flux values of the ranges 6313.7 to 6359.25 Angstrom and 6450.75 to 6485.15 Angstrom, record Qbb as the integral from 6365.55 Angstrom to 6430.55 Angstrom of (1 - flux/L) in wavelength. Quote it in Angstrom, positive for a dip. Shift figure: 7.1 Angstrom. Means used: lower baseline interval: 9.77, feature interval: 9.8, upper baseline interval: 12.4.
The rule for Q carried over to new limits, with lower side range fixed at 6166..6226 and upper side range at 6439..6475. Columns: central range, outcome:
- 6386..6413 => 2.2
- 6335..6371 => -1.6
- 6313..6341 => -1.7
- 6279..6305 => 1.7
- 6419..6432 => 0.5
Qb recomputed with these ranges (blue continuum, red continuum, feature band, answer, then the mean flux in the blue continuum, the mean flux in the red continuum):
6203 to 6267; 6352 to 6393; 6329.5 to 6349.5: -4.8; 5.61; 9.03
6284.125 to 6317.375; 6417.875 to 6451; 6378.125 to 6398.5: 3.0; 8.13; 11.2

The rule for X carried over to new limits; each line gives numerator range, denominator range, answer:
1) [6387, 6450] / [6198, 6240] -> 1.95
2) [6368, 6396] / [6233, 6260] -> 1.57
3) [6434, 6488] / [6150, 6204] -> 1.94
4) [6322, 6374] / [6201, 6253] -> 1.79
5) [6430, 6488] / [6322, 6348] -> 1.22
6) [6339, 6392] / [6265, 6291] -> 1.36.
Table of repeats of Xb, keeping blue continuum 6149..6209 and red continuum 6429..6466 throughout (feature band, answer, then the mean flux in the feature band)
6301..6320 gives 0.02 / 8.75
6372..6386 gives 0.17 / 8.76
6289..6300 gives 0.11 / 7.72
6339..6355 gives -0.09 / 10.4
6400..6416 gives 0.02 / 10.7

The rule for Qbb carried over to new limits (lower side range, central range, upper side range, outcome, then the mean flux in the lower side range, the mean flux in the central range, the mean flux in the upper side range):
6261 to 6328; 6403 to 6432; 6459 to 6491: 0.31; 7.81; 10.8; 12.4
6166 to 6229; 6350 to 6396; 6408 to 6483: 3.69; 5.73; 9.11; 11.7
